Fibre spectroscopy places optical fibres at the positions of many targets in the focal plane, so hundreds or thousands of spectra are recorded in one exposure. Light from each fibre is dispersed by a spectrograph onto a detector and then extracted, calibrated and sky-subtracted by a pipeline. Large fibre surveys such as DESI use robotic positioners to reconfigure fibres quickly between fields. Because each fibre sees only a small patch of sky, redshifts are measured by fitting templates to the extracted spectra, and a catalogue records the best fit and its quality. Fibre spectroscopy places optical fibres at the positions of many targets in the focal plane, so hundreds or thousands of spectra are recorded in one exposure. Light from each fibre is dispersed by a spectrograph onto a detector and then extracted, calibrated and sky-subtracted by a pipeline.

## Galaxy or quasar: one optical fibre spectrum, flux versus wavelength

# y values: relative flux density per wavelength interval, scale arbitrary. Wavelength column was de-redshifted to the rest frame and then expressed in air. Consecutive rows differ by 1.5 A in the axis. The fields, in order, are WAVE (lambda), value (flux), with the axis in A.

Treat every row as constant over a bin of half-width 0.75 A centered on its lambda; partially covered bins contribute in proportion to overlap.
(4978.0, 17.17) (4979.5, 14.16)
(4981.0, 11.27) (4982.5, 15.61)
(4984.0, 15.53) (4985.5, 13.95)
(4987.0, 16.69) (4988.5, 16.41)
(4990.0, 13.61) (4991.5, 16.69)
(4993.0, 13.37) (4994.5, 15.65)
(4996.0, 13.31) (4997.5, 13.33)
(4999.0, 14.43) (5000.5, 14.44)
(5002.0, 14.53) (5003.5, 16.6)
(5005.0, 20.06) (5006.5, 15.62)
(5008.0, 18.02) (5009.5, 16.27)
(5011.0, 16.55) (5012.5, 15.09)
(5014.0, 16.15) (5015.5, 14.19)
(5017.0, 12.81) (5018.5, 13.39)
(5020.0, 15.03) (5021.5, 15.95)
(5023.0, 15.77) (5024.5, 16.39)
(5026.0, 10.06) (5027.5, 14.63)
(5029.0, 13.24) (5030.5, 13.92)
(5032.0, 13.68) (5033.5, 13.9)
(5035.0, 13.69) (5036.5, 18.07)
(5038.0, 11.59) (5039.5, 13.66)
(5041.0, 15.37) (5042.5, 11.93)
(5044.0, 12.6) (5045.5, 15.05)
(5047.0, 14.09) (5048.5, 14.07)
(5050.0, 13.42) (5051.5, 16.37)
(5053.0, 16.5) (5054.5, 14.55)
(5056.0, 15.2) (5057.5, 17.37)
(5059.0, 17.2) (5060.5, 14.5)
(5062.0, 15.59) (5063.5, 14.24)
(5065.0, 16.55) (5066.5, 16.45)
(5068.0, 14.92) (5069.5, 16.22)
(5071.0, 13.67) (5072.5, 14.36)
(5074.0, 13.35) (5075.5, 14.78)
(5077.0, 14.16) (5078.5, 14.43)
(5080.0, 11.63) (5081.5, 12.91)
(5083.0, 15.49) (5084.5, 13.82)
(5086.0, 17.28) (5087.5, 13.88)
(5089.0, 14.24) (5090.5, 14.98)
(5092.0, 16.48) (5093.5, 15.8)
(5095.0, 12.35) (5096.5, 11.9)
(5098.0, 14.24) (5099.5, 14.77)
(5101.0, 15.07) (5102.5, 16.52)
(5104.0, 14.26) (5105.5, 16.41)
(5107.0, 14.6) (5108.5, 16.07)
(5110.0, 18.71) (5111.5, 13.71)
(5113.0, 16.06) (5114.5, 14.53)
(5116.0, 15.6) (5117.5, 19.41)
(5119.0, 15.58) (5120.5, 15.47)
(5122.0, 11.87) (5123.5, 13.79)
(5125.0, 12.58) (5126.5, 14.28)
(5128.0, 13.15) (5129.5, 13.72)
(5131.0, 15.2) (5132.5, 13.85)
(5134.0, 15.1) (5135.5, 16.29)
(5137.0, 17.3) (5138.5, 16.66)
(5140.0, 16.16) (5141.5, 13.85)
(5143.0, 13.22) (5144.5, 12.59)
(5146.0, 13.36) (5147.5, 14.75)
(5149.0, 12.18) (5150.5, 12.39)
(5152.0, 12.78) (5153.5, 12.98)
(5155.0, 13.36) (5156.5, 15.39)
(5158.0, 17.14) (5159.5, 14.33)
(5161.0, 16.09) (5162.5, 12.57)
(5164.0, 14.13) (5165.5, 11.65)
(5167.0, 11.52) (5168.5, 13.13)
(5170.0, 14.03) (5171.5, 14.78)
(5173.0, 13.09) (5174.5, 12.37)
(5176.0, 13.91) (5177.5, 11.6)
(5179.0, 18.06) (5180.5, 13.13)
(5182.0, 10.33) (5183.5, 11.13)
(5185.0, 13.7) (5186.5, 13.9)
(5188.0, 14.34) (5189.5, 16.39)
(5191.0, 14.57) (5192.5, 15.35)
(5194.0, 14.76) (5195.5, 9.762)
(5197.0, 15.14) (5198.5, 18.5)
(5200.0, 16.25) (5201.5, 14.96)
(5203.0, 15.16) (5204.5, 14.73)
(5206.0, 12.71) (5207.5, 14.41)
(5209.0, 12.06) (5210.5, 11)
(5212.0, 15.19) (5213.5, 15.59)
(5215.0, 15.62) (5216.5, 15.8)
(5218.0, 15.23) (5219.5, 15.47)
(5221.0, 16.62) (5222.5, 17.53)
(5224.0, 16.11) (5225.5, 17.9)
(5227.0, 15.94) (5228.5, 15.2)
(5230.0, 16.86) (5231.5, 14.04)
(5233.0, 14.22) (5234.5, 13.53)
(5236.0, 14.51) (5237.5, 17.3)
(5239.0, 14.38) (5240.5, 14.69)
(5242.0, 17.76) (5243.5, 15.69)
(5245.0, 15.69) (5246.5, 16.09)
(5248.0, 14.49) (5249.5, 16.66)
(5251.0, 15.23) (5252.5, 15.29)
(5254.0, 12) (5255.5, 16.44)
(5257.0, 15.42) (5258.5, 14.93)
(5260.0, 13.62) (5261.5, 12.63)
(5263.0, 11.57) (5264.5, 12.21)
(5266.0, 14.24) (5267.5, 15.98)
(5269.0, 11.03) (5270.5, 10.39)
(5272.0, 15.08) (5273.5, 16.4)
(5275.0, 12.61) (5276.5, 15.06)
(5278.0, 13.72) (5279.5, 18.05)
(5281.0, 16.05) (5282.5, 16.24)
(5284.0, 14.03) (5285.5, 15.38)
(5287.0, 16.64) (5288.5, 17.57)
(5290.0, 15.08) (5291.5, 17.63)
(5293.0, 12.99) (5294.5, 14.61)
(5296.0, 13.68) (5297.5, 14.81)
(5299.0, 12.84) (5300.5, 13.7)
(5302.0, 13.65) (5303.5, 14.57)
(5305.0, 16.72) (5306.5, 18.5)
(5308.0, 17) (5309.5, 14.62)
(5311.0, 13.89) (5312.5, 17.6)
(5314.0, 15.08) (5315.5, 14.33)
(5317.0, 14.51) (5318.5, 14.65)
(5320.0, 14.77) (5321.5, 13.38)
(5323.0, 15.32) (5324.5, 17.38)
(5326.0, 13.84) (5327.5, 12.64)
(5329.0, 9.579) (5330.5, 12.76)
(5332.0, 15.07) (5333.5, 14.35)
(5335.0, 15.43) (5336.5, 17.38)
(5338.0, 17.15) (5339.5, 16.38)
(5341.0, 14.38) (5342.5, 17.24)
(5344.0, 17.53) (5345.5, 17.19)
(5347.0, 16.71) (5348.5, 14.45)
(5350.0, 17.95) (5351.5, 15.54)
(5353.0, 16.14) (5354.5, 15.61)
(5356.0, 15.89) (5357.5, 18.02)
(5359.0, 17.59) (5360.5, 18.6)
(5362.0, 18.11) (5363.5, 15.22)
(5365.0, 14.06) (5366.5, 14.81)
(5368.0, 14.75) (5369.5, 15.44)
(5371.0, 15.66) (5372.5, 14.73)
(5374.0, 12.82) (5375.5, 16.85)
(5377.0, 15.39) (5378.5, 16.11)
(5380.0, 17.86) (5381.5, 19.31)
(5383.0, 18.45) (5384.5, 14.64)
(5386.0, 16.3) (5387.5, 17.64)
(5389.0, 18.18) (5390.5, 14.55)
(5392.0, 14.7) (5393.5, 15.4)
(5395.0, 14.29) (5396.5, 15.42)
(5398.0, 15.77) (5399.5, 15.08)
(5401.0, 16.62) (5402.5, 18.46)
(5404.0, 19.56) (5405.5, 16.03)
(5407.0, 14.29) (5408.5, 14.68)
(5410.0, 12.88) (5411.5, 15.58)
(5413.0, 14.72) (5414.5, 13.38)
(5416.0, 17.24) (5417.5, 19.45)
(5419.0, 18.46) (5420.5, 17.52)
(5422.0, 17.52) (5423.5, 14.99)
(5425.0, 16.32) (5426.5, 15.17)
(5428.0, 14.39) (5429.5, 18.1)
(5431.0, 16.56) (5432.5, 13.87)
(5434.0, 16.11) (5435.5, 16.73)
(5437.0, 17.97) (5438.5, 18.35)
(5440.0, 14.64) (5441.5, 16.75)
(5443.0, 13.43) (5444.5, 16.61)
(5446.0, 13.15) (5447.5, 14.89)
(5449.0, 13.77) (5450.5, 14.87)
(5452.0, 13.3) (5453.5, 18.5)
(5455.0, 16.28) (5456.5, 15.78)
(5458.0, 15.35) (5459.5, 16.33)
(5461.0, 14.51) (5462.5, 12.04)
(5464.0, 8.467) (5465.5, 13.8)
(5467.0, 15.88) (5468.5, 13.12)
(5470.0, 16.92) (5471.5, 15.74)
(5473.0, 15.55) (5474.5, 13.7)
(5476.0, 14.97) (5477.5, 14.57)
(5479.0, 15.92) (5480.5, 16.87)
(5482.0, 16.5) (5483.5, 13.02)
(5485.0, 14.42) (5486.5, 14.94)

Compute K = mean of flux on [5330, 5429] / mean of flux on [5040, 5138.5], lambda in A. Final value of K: 1.1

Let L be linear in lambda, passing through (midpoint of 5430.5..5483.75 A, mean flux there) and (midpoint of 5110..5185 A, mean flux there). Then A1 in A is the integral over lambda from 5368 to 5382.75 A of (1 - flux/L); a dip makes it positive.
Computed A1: -1.1 A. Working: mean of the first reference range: 14.1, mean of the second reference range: 15.1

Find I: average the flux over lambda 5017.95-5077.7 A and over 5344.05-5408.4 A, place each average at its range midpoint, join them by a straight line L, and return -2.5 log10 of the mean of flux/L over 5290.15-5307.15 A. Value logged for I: 0.07 mag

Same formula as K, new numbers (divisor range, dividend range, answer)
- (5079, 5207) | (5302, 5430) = 1.10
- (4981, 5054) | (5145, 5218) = 0.95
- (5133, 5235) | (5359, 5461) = 1.11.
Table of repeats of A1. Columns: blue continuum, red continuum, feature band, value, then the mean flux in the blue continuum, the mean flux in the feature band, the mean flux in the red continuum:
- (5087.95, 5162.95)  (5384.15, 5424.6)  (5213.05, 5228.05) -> -1.01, 14.7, 16.2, 16.1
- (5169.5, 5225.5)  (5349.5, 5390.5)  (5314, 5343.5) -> 2.00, 14.5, 14.8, 16.3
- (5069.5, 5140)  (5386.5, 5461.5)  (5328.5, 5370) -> -0.62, 14.8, 15.9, 15.9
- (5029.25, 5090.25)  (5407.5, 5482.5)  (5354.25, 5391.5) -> -2.39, 14.6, 16.3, 15.4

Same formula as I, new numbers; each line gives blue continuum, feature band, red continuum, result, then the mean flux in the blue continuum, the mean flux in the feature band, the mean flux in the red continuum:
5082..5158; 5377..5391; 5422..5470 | -0.12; 14.7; 17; 15.2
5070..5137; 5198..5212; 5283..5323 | 0.04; 14.7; 14.4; 15.1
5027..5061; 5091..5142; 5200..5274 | -0.03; 14.5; 15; 14.8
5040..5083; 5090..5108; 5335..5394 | 0.01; 14.7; 14.8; 16.3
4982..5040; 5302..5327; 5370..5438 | 0.04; 14.9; 15.3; 16.1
